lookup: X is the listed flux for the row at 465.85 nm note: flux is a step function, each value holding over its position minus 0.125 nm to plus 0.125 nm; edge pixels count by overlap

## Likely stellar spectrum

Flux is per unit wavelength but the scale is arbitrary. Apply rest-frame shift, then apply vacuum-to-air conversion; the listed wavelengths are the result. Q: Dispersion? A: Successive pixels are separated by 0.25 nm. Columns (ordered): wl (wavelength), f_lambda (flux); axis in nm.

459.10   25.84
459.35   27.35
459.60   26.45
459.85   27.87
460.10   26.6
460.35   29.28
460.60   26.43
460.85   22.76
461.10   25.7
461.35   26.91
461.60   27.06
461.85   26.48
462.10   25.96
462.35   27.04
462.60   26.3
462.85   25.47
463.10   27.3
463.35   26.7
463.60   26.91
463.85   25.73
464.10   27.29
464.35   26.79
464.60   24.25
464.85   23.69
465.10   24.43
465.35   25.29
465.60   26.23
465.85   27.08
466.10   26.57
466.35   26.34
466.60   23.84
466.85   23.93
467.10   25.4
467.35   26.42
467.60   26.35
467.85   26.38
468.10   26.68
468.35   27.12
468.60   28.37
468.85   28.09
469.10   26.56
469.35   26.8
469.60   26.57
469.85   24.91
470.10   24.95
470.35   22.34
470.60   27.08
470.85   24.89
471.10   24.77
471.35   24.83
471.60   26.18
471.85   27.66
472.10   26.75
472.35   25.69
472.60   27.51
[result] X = 27.08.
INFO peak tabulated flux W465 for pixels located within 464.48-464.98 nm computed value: 24.25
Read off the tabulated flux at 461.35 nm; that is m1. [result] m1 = 26.91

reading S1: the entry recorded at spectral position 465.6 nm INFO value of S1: 26.23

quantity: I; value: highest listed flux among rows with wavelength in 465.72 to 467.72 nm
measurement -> 27.08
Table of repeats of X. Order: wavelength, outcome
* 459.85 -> 27.87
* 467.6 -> 26.35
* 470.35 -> 22.34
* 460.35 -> 29.28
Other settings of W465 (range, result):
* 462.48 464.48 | 27.3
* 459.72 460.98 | 29.28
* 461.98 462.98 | 27.04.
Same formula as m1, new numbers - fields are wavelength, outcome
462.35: 27.04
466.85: 23.93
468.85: 28.09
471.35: 24.83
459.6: 26.45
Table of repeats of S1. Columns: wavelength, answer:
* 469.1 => 26.56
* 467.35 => 26.42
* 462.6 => 26.3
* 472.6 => 27.51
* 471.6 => 26.18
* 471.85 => 27.66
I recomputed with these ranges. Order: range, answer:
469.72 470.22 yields 24.95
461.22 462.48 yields 27.06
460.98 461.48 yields 26.91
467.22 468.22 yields 26.68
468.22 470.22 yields 28.37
